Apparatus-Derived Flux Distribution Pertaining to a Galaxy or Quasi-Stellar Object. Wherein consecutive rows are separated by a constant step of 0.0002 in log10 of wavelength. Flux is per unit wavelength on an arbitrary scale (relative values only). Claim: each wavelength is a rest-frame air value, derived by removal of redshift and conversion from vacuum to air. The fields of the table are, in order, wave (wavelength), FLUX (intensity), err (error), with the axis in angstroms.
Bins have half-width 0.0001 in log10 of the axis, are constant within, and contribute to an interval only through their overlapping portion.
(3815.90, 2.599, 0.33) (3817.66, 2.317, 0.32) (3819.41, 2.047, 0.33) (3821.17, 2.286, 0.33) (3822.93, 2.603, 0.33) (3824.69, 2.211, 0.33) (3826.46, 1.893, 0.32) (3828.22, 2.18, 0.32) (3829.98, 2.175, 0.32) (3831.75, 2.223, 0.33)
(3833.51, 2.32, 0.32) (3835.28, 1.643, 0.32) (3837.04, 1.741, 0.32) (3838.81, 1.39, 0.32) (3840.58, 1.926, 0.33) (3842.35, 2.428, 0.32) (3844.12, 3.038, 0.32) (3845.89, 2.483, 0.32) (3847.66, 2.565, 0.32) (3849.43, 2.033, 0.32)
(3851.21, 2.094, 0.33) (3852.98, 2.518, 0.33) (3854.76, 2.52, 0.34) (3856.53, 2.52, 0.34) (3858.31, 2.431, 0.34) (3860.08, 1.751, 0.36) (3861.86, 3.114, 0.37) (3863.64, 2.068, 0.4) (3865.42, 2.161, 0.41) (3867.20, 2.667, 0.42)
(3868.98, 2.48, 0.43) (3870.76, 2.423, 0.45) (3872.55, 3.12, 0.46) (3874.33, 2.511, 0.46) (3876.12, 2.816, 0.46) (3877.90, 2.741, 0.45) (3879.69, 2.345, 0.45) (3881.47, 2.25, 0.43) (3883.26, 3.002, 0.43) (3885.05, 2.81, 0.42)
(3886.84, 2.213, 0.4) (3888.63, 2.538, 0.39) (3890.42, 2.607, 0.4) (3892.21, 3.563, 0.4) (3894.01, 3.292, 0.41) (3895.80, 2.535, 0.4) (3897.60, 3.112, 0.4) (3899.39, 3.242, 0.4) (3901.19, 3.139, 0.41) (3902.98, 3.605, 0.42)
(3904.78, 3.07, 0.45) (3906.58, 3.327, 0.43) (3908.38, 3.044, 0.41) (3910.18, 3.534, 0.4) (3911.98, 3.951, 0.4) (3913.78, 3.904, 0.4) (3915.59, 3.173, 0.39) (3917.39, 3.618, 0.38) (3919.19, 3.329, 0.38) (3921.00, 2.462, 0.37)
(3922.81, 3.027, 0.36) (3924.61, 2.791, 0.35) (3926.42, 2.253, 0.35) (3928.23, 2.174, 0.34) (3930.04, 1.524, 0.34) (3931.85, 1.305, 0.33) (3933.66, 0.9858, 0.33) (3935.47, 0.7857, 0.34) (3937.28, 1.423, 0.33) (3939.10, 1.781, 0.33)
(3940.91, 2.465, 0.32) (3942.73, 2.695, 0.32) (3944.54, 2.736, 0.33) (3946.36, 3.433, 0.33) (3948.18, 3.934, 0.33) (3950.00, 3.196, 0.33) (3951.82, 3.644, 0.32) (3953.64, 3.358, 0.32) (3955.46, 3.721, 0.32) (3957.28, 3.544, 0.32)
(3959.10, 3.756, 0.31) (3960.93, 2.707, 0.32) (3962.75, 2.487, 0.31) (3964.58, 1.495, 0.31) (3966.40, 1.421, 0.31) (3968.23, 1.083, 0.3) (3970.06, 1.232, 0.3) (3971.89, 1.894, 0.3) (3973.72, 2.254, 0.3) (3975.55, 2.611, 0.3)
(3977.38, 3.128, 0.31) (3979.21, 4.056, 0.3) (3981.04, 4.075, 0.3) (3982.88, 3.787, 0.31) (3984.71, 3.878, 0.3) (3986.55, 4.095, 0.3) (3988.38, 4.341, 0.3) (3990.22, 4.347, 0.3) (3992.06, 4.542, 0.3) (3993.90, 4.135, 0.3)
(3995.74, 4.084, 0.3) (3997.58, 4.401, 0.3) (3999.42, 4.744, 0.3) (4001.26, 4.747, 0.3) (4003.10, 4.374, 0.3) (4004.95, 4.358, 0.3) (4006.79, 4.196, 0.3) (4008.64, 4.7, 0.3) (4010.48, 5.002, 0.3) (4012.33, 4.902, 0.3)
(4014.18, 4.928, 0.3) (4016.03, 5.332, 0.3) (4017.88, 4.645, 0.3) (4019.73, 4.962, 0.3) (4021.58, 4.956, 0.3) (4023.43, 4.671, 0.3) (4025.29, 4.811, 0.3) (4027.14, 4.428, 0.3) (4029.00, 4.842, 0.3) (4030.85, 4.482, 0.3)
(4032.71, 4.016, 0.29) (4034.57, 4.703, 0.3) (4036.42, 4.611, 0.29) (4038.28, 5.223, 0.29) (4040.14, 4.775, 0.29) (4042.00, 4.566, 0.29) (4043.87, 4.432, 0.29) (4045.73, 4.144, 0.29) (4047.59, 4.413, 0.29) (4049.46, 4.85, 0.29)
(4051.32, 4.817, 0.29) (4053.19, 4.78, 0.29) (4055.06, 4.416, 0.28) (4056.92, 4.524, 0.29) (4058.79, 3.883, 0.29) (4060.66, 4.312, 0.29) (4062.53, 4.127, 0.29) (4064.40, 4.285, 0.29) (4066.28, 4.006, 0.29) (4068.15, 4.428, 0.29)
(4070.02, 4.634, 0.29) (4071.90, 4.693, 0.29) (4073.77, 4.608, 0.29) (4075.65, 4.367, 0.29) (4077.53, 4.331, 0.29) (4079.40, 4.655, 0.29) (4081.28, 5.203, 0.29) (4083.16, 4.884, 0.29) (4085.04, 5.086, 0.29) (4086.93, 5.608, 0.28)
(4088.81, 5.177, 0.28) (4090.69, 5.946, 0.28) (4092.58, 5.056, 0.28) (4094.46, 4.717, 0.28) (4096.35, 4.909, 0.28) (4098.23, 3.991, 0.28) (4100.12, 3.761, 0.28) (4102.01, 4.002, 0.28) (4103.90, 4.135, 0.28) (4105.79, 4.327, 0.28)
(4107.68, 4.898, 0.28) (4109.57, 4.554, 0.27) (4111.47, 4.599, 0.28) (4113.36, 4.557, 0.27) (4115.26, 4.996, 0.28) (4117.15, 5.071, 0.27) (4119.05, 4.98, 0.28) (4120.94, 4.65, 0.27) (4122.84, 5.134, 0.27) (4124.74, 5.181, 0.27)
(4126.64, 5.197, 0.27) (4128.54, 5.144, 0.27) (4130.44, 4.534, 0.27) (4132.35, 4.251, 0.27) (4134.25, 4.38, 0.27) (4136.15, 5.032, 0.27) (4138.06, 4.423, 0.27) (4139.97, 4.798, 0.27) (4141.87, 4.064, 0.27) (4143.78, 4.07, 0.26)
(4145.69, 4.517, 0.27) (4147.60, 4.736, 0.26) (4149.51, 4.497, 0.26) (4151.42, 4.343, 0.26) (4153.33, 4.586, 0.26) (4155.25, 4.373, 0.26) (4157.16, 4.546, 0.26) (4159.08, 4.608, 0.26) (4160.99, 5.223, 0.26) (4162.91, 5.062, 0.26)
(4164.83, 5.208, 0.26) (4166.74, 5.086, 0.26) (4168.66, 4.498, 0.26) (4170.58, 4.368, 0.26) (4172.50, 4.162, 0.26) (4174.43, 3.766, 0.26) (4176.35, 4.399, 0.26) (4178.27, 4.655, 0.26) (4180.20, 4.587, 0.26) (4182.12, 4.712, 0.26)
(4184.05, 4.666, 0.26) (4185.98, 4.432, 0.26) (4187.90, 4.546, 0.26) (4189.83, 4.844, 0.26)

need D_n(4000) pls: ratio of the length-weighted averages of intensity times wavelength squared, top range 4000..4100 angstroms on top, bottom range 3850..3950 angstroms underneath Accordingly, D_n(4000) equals 1.88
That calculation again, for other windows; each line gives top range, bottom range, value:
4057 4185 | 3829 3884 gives 2.23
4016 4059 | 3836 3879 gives 2.12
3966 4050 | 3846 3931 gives 1.60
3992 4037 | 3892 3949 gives 1.75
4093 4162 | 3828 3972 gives 2.00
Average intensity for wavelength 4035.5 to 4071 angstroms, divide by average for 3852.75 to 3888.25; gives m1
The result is 1.78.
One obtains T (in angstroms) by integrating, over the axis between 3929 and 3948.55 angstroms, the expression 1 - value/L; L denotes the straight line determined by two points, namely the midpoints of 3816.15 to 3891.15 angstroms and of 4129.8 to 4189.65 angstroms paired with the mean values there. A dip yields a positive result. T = 6.2 angstroms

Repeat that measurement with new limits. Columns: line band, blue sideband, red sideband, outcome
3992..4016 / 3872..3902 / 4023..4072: -3.1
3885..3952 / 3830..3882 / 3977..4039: 8.6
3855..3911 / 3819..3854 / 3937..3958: -4.8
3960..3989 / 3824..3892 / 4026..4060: 7.7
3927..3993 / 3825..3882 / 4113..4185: 8.7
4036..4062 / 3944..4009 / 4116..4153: -3.4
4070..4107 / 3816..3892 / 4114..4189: -4.8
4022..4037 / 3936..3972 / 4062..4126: -3.4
